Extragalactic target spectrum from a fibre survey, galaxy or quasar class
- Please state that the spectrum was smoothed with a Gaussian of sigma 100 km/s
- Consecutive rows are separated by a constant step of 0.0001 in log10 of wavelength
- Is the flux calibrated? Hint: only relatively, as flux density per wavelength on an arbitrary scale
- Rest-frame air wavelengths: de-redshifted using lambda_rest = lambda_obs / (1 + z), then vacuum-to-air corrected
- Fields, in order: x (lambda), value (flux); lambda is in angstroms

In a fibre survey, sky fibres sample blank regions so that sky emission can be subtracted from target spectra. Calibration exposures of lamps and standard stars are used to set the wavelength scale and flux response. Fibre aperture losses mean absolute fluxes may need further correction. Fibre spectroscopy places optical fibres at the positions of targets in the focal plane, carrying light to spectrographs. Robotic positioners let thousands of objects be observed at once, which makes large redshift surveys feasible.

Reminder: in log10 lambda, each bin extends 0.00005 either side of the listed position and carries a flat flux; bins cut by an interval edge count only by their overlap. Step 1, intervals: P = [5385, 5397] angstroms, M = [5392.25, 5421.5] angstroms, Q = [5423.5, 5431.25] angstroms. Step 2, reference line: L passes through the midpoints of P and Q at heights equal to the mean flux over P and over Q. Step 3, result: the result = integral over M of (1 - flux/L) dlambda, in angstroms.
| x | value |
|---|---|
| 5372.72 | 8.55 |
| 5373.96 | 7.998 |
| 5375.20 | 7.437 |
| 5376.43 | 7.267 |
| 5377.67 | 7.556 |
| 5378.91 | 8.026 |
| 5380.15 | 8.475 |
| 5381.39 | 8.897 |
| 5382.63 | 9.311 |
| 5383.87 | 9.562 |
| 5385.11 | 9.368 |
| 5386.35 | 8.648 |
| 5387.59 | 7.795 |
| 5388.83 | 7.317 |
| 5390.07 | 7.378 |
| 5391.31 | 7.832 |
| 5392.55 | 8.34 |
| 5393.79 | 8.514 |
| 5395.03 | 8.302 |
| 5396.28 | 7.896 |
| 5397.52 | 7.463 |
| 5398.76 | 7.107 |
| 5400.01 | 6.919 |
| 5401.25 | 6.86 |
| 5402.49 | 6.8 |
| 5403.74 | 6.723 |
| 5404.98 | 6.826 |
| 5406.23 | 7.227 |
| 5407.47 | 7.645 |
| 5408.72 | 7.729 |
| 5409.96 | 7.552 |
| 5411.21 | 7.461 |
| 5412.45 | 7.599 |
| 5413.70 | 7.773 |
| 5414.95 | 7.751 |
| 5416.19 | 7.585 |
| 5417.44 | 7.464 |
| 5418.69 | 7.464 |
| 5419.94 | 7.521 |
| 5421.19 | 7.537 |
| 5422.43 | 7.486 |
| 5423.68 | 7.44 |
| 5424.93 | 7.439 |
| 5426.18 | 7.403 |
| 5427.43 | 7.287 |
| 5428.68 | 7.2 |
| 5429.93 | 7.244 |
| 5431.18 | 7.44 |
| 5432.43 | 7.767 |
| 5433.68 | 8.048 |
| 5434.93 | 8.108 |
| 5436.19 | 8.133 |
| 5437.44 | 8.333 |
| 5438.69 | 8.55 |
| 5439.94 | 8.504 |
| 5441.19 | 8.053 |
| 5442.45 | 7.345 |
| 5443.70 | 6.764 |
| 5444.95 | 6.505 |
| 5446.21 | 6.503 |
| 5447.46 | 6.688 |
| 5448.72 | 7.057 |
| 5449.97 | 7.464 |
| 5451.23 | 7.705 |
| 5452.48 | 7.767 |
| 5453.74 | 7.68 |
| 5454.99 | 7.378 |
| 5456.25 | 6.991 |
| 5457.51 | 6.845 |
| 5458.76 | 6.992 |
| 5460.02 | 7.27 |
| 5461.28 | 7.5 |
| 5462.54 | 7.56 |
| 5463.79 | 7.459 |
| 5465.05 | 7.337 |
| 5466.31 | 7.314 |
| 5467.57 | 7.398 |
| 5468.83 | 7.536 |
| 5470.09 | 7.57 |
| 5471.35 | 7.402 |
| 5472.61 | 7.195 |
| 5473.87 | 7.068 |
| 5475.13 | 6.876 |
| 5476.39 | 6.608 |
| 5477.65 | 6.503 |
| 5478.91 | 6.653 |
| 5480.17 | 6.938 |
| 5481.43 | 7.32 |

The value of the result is 1.0 angstroms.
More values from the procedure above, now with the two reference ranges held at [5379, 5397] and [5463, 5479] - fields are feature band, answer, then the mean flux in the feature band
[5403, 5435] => 1.8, 7.48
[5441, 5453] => 0.6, 7.15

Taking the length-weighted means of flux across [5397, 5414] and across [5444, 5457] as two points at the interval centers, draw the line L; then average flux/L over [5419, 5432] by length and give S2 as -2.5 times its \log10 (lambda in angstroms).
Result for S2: -0.029 mag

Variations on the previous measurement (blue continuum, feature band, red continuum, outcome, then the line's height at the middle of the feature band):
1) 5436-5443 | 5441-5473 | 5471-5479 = 0.037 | 7.54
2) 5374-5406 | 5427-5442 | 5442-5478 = -0.065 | 7.43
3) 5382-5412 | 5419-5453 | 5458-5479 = -0.009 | 7.46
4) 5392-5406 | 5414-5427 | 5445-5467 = -0.023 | 7.35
